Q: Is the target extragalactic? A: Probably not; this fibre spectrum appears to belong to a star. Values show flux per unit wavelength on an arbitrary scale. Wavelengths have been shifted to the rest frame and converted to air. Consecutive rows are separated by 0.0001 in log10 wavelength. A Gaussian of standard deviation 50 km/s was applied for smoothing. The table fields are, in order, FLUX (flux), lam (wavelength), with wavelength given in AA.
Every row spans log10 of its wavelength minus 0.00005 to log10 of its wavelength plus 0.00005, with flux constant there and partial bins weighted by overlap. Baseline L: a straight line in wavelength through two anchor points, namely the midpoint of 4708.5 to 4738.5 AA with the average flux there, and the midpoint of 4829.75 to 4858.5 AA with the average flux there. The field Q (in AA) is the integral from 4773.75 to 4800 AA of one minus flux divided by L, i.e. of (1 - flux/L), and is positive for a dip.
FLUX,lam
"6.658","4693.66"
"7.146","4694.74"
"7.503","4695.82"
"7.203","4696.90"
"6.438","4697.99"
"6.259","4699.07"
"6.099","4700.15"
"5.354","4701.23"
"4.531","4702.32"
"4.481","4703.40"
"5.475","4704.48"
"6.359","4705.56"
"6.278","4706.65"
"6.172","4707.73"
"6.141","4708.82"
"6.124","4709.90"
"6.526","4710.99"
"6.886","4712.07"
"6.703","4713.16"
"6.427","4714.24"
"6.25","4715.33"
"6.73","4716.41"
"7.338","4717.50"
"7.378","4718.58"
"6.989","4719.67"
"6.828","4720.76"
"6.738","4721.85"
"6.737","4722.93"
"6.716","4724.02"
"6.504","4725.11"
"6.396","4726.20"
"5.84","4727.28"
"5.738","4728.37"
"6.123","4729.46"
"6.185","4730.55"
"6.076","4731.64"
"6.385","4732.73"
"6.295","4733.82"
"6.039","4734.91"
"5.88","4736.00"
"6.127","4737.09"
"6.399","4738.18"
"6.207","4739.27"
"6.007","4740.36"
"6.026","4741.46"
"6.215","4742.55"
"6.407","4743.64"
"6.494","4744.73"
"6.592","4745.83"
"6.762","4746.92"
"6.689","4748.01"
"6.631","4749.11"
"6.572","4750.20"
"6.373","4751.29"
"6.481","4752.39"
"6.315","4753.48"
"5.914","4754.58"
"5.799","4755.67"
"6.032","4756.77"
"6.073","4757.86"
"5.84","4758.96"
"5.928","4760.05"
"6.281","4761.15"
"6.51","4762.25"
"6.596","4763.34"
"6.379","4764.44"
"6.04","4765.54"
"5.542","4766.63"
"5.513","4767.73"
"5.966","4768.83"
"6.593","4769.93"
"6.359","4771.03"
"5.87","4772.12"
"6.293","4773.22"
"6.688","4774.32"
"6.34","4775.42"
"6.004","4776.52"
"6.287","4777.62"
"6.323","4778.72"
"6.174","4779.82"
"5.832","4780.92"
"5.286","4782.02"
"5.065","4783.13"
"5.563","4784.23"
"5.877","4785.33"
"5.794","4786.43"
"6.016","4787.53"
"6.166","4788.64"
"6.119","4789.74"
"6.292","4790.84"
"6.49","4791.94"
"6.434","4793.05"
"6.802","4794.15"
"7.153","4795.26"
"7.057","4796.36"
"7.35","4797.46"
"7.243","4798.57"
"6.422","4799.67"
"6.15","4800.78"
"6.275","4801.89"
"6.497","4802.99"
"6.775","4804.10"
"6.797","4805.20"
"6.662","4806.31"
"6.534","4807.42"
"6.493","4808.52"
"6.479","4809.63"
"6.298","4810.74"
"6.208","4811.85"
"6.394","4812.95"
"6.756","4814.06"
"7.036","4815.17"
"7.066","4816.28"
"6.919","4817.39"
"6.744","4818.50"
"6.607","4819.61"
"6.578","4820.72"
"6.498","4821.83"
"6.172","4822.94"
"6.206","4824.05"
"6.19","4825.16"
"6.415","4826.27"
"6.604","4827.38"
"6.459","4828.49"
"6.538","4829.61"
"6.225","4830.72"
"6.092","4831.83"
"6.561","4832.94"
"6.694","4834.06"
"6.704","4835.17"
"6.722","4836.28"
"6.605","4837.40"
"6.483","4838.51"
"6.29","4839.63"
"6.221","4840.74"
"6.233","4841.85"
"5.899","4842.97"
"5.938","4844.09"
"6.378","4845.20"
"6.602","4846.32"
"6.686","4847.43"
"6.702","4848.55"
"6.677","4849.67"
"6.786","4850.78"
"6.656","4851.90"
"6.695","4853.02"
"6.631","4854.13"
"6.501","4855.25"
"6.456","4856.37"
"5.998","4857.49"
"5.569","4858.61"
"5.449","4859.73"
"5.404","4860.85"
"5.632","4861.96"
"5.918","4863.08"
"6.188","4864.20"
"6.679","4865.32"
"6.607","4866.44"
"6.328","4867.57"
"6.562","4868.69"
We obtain 0.7 AA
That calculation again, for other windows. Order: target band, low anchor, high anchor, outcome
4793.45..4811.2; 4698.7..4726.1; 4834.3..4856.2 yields -0.7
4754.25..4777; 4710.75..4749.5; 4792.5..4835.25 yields 1.3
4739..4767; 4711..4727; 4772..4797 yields 0.8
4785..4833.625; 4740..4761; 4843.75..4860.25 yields -1.3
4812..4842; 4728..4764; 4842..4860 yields -0.9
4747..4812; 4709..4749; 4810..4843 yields 1.8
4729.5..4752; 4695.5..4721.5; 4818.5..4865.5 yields 0.1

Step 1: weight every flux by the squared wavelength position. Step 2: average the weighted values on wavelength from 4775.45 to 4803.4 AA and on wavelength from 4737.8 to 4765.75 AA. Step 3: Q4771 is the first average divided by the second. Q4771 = 1.01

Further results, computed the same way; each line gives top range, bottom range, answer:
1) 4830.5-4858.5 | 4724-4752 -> 1.07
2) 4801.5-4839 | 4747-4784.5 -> 1.09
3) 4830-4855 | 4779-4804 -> 1.05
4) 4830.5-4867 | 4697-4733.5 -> 1.06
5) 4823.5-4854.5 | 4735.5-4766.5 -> 1.07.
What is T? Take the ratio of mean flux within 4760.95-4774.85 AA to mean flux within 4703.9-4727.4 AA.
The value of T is 0.9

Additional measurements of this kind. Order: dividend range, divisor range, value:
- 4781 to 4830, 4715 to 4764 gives 1.01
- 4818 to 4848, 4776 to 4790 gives 1.09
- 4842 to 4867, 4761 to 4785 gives 1.03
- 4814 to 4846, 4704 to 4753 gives 1.01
